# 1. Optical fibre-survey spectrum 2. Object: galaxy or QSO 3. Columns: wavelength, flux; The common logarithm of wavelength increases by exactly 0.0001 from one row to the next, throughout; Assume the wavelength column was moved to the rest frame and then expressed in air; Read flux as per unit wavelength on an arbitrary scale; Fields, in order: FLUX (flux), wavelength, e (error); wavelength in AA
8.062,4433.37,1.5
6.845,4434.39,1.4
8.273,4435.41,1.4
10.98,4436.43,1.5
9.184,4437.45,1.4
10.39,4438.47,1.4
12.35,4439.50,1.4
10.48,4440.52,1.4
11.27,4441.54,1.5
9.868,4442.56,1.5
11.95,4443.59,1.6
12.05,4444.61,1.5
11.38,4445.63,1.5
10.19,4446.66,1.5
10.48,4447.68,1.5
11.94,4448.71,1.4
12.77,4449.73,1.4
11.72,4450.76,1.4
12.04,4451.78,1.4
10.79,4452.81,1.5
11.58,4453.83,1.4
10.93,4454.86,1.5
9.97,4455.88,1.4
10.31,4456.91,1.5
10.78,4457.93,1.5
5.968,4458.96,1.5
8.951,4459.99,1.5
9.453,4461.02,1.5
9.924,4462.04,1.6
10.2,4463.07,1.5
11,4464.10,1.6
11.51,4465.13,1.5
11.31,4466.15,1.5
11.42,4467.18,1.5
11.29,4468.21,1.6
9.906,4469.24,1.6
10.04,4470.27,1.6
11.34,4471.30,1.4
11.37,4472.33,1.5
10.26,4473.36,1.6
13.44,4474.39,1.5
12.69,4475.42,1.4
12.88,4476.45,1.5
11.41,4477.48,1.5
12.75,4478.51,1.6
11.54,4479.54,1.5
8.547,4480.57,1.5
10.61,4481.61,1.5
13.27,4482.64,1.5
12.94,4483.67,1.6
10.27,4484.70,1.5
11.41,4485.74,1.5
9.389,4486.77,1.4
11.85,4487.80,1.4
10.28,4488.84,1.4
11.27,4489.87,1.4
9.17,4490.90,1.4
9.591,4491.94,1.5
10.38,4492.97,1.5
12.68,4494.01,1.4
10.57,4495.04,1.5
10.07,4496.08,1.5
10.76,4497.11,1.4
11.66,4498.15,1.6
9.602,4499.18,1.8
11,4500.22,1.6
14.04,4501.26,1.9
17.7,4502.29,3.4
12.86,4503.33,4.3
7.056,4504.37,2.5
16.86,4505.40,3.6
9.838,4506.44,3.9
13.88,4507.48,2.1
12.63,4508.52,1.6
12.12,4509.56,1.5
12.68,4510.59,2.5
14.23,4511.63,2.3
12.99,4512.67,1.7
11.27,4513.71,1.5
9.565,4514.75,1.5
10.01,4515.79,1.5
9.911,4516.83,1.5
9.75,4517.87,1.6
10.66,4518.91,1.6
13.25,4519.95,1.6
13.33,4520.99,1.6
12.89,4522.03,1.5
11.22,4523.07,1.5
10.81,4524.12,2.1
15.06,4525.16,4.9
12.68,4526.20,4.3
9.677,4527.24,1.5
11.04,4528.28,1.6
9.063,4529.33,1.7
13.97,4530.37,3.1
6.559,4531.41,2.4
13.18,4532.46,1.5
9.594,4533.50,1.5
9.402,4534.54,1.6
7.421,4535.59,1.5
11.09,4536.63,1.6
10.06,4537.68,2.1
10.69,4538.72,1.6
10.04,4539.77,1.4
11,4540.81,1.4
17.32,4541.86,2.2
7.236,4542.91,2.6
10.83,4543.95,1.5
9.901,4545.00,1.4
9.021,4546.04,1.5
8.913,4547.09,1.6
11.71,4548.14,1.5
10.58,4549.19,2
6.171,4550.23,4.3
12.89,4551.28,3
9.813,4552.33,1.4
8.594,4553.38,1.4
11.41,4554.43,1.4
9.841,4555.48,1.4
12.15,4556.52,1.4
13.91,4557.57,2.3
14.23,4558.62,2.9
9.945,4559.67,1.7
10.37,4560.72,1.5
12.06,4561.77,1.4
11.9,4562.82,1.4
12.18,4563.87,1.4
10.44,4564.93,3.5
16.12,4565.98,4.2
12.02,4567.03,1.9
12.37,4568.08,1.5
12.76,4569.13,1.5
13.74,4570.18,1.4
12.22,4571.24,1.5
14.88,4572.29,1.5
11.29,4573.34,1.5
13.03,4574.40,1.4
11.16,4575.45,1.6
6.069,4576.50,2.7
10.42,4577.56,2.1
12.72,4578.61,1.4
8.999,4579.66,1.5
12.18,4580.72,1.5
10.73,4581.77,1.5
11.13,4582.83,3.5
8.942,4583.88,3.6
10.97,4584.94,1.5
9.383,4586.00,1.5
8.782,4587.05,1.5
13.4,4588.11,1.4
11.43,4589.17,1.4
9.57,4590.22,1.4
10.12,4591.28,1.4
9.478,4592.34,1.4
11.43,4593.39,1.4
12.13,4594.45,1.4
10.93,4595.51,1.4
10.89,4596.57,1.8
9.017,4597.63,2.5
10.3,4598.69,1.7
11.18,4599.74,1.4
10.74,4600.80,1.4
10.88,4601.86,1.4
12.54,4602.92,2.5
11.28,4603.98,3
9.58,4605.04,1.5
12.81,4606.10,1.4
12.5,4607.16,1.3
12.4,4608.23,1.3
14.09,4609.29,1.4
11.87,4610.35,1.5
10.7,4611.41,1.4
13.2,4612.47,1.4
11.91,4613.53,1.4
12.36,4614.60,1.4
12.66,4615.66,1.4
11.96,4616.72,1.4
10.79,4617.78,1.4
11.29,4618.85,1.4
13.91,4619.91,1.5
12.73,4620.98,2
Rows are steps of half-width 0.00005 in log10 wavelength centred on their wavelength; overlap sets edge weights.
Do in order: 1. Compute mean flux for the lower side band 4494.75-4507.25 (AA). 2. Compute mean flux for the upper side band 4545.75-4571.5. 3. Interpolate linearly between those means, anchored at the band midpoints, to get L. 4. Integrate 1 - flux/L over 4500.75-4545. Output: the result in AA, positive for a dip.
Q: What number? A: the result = 0.7 AA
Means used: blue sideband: 11.9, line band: 11.5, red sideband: 11.4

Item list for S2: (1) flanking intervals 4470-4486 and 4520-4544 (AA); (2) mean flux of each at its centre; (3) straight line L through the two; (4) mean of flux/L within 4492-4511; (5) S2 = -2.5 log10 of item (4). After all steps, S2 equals -0.06 mag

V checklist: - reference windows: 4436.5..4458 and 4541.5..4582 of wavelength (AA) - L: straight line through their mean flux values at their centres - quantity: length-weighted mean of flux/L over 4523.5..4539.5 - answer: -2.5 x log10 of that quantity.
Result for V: 0.06 mag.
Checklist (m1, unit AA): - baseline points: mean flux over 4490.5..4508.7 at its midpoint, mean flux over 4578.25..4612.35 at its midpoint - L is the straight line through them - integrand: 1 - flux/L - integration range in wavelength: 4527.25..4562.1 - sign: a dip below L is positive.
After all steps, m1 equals 2.4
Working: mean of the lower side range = 11.7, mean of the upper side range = 11.1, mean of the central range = 10.6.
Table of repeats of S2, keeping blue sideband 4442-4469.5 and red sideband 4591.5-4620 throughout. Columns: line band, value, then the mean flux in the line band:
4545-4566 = 0.030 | 11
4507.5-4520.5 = -0.061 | 11.7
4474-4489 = -0.067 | 11.6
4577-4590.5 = 0.073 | 10.7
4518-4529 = -0.078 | 11.9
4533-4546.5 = 0.091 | 10.3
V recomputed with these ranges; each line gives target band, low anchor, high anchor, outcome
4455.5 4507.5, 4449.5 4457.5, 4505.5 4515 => 0.067 mag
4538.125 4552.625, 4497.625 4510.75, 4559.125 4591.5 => 0.134 mag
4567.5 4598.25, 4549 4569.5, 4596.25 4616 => 0.050 mag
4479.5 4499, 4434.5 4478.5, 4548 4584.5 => 0.019 mag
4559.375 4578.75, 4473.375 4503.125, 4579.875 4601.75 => -0.104 mag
